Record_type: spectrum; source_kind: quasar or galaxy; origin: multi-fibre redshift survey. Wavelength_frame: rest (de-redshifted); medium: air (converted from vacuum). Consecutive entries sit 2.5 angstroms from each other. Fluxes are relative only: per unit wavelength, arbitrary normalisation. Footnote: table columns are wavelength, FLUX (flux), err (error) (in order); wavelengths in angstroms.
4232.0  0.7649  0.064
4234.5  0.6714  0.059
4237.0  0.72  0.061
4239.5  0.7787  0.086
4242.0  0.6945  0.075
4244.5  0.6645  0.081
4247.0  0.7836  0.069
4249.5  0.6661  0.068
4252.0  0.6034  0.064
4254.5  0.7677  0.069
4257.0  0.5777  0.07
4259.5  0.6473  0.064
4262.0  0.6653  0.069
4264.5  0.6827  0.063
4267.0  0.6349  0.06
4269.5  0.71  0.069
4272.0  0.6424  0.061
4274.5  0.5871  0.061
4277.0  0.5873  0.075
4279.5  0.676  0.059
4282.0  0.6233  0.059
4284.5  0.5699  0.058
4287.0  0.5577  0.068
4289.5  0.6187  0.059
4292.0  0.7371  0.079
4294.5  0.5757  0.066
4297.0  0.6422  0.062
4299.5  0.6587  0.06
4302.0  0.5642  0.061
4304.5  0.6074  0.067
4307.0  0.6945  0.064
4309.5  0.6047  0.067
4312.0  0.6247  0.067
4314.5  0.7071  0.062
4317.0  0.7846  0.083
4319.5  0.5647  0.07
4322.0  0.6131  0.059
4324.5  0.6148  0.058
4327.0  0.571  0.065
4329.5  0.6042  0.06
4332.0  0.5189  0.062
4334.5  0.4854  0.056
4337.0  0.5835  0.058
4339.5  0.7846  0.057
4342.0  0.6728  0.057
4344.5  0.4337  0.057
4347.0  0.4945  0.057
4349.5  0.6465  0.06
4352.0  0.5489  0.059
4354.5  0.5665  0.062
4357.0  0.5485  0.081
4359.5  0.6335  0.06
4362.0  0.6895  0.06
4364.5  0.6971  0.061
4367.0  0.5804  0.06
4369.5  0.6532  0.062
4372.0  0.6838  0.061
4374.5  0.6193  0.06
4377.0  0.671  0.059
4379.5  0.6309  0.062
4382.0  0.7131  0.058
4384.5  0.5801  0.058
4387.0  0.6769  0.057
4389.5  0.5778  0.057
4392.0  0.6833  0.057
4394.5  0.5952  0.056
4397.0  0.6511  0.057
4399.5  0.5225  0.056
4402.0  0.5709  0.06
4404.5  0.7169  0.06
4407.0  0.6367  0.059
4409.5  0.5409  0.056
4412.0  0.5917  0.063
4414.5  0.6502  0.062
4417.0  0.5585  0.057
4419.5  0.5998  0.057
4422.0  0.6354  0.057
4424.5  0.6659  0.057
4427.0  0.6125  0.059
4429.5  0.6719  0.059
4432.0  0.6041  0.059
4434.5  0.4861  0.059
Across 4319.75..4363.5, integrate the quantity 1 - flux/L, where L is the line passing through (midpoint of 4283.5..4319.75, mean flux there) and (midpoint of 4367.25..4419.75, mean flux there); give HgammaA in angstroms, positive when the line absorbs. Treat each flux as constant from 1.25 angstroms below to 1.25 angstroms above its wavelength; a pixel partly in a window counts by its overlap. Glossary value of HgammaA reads 2.9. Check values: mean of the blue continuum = 0.636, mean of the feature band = 0.589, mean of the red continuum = 0.625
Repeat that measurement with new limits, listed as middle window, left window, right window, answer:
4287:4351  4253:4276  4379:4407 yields 3.0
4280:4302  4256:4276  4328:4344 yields 0.2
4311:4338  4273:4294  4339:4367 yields 0.2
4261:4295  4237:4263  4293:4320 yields 1.5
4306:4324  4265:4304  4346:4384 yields -0.8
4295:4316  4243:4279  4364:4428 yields 0.4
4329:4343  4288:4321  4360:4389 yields 0.9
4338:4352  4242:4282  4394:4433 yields 0.8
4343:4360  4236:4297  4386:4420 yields 2.1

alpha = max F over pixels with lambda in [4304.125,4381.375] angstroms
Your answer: 0.7846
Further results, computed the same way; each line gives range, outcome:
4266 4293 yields 0.7371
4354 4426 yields 0.7169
